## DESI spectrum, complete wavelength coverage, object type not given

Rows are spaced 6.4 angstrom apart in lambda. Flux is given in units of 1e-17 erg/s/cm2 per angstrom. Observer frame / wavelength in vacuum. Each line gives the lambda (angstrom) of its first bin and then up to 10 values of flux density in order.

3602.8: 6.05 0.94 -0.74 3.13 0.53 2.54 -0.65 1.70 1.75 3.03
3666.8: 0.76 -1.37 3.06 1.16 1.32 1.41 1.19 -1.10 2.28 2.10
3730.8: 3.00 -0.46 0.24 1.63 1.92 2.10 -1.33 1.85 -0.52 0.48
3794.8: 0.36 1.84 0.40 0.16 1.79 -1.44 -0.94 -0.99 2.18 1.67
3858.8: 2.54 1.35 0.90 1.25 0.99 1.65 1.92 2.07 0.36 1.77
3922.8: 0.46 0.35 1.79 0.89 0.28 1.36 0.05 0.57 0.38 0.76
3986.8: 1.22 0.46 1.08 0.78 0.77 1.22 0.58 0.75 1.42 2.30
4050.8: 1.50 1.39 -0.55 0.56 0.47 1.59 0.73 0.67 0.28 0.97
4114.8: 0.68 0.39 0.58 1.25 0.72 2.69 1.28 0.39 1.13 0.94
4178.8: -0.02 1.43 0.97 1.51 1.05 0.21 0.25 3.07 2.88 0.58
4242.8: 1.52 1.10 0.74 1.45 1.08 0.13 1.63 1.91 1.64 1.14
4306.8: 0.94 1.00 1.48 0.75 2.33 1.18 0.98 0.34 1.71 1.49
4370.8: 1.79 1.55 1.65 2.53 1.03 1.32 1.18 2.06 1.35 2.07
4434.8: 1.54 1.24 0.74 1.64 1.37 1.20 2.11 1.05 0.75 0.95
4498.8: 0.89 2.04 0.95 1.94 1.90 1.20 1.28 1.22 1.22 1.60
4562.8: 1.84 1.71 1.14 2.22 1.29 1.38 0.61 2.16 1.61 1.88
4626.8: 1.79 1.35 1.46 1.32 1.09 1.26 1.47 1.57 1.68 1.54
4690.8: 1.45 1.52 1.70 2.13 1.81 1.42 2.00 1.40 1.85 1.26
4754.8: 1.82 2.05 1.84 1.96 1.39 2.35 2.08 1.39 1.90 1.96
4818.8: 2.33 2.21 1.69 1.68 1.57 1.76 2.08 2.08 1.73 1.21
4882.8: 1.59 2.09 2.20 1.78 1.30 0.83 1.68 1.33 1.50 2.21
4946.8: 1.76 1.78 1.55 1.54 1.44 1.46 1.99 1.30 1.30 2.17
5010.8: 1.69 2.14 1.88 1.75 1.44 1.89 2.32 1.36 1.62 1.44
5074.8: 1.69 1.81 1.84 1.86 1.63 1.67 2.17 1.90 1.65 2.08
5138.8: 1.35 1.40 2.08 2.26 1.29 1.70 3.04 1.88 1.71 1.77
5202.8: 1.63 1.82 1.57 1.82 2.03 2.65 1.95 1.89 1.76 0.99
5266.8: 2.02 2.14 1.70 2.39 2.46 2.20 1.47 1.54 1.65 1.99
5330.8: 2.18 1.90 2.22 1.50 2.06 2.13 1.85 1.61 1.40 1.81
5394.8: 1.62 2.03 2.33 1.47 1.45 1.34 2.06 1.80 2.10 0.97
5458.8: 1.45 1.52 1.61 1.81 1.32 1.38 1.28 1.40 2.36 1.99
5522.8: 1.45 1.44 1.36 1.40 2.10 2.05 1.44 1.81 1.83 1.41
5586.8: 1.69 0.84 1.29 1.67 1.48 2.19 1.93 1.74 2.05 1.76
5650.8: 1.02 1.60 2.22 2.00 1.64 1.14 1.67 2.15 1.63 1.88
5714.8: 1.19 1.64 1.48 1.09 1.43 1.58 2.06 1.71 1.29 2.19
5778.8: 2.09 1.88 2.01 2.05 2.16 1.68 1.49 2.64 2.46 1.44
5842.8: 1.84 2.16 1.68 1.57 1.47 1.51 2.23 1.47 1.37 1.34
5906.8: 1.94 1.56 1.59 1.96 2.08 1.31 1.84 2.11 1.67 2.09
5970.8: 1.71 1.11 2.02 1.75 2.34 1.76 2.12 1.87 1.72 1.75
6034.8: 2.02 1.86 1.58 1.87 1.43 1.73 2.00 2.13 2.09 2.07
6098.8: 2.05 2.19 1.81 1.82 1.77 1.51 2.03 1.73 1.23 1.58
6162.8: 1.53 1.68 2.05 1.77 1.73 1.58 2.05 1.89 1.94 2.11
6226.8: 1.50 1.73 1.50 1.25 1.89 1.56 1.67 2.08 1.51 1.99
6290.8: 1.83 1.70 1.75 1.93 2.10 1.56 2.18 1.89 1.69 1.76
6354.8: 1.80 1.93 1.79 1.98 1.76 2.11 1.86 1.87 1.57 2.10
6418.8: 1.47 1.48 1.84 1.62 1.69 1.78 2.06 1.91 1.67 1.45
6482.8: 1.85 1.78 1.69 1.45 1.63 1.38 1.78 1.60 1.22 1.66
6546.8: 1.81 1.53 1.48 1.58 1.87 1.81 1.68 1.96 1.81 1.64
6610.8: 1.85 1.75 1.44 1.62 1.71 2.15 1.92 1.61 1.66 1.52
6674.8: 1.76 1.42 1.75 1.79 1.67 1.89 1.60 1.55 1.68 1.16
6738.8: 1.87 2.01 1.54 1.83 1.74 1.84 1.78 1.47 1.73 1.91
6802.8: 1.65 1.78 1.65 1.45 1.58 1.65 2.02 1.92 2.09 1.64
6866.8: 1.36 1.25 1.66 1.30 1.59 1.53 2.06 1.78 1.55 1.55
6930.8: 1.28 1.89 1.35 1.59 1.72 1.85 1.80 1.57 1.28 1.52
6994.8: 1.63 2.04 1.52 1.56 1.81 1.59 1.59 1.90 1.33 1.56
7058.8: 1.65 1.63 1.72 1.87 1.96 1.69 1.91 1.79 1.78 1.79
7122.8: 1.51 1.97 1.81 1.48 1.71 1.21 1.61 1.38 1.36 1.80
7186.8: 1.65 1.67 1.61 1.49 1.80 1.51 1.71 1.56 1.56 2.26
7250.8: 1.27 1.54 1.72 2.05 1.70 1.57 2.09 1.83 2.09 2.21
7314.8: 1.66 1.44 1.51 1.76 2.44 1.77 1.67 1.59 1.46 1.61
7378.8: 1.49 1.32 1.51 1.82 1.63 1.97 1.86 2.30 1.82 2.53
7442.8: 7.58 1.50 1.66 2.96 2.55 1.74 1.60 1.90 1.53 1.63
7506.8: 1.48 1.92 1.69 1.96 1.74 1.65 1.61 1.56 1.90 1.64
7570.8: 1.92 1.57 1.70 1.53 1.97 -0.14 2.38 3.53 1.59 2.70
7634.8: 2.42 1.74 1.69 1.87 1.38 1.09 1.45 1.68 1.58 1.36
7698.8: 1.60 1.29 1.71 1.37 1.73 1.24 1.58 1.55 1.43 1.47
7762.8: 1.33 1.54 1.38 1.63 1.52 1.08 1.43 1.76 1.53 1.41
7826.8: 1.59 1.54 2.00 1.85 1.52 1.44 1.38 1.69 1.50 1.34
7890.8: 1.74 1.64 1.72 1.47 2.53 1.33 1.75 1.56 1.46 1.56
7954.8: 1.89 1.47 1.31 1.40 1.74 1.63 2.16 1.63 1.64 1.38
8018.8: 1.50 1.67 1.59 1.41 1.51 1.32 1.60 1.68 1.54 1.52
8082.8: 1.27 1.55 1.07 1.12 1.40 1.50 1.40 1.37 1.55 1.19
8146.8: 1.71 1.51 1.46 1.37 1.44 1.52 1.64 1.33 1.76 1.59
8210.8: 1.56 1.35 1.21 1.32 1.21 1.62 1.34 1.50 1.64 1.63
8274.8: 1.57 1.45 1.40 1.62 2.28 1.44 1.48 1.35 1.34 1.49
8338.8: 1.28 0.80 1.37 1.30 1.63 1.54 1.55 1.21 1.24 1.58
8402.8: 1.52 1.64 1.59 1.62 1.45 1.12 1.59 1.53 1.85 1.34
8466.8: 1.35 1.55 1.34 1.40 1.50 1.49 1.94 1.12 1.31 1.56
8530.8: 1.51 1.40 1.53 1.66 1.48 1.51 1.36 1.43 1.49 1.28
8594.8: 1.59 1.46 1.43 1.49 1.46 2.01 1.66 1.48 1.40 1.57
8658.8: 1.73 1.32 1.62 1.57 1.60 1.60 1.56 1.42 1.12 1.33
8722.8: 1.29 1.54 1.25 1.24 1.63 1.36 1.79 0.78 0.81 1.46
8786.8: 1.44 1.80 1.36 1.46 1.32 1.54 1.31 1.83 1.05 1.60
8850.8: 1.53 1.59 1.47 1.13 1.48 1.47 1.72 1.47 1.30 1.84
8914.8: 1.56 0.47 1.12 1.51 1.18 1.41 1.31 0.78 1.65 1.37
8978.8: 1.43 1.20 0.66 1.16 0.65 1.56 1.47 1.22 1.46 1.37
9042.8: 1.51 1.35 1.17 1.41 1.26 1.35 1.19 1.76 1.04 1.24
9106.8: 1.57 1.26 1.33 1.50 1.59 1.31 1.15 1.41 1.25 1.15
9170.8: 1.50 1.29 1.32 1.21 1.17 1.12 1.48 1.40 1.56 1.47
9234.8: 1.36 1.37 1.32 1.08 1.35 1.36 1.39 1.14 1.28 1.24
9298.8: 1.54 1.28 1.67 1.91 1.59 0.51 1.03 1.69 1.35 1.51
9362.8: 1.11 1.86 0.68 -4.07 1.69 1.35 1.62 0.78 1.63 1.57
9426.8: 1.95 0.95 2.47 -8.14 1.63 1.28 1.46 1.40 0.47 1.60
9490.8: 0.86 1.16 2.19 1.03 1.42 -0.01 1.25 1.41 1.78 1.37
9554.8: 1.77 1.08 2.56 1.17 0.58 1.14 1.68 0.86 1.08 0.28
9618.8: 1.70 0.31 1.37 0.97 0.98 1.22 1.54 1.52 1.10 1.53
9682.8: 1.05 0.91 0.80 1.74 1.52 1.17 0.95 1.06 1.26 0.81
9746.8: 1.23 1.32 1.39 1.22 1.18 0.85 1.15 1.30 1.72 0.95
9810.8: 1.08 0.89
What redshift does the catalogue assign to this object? 0.134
